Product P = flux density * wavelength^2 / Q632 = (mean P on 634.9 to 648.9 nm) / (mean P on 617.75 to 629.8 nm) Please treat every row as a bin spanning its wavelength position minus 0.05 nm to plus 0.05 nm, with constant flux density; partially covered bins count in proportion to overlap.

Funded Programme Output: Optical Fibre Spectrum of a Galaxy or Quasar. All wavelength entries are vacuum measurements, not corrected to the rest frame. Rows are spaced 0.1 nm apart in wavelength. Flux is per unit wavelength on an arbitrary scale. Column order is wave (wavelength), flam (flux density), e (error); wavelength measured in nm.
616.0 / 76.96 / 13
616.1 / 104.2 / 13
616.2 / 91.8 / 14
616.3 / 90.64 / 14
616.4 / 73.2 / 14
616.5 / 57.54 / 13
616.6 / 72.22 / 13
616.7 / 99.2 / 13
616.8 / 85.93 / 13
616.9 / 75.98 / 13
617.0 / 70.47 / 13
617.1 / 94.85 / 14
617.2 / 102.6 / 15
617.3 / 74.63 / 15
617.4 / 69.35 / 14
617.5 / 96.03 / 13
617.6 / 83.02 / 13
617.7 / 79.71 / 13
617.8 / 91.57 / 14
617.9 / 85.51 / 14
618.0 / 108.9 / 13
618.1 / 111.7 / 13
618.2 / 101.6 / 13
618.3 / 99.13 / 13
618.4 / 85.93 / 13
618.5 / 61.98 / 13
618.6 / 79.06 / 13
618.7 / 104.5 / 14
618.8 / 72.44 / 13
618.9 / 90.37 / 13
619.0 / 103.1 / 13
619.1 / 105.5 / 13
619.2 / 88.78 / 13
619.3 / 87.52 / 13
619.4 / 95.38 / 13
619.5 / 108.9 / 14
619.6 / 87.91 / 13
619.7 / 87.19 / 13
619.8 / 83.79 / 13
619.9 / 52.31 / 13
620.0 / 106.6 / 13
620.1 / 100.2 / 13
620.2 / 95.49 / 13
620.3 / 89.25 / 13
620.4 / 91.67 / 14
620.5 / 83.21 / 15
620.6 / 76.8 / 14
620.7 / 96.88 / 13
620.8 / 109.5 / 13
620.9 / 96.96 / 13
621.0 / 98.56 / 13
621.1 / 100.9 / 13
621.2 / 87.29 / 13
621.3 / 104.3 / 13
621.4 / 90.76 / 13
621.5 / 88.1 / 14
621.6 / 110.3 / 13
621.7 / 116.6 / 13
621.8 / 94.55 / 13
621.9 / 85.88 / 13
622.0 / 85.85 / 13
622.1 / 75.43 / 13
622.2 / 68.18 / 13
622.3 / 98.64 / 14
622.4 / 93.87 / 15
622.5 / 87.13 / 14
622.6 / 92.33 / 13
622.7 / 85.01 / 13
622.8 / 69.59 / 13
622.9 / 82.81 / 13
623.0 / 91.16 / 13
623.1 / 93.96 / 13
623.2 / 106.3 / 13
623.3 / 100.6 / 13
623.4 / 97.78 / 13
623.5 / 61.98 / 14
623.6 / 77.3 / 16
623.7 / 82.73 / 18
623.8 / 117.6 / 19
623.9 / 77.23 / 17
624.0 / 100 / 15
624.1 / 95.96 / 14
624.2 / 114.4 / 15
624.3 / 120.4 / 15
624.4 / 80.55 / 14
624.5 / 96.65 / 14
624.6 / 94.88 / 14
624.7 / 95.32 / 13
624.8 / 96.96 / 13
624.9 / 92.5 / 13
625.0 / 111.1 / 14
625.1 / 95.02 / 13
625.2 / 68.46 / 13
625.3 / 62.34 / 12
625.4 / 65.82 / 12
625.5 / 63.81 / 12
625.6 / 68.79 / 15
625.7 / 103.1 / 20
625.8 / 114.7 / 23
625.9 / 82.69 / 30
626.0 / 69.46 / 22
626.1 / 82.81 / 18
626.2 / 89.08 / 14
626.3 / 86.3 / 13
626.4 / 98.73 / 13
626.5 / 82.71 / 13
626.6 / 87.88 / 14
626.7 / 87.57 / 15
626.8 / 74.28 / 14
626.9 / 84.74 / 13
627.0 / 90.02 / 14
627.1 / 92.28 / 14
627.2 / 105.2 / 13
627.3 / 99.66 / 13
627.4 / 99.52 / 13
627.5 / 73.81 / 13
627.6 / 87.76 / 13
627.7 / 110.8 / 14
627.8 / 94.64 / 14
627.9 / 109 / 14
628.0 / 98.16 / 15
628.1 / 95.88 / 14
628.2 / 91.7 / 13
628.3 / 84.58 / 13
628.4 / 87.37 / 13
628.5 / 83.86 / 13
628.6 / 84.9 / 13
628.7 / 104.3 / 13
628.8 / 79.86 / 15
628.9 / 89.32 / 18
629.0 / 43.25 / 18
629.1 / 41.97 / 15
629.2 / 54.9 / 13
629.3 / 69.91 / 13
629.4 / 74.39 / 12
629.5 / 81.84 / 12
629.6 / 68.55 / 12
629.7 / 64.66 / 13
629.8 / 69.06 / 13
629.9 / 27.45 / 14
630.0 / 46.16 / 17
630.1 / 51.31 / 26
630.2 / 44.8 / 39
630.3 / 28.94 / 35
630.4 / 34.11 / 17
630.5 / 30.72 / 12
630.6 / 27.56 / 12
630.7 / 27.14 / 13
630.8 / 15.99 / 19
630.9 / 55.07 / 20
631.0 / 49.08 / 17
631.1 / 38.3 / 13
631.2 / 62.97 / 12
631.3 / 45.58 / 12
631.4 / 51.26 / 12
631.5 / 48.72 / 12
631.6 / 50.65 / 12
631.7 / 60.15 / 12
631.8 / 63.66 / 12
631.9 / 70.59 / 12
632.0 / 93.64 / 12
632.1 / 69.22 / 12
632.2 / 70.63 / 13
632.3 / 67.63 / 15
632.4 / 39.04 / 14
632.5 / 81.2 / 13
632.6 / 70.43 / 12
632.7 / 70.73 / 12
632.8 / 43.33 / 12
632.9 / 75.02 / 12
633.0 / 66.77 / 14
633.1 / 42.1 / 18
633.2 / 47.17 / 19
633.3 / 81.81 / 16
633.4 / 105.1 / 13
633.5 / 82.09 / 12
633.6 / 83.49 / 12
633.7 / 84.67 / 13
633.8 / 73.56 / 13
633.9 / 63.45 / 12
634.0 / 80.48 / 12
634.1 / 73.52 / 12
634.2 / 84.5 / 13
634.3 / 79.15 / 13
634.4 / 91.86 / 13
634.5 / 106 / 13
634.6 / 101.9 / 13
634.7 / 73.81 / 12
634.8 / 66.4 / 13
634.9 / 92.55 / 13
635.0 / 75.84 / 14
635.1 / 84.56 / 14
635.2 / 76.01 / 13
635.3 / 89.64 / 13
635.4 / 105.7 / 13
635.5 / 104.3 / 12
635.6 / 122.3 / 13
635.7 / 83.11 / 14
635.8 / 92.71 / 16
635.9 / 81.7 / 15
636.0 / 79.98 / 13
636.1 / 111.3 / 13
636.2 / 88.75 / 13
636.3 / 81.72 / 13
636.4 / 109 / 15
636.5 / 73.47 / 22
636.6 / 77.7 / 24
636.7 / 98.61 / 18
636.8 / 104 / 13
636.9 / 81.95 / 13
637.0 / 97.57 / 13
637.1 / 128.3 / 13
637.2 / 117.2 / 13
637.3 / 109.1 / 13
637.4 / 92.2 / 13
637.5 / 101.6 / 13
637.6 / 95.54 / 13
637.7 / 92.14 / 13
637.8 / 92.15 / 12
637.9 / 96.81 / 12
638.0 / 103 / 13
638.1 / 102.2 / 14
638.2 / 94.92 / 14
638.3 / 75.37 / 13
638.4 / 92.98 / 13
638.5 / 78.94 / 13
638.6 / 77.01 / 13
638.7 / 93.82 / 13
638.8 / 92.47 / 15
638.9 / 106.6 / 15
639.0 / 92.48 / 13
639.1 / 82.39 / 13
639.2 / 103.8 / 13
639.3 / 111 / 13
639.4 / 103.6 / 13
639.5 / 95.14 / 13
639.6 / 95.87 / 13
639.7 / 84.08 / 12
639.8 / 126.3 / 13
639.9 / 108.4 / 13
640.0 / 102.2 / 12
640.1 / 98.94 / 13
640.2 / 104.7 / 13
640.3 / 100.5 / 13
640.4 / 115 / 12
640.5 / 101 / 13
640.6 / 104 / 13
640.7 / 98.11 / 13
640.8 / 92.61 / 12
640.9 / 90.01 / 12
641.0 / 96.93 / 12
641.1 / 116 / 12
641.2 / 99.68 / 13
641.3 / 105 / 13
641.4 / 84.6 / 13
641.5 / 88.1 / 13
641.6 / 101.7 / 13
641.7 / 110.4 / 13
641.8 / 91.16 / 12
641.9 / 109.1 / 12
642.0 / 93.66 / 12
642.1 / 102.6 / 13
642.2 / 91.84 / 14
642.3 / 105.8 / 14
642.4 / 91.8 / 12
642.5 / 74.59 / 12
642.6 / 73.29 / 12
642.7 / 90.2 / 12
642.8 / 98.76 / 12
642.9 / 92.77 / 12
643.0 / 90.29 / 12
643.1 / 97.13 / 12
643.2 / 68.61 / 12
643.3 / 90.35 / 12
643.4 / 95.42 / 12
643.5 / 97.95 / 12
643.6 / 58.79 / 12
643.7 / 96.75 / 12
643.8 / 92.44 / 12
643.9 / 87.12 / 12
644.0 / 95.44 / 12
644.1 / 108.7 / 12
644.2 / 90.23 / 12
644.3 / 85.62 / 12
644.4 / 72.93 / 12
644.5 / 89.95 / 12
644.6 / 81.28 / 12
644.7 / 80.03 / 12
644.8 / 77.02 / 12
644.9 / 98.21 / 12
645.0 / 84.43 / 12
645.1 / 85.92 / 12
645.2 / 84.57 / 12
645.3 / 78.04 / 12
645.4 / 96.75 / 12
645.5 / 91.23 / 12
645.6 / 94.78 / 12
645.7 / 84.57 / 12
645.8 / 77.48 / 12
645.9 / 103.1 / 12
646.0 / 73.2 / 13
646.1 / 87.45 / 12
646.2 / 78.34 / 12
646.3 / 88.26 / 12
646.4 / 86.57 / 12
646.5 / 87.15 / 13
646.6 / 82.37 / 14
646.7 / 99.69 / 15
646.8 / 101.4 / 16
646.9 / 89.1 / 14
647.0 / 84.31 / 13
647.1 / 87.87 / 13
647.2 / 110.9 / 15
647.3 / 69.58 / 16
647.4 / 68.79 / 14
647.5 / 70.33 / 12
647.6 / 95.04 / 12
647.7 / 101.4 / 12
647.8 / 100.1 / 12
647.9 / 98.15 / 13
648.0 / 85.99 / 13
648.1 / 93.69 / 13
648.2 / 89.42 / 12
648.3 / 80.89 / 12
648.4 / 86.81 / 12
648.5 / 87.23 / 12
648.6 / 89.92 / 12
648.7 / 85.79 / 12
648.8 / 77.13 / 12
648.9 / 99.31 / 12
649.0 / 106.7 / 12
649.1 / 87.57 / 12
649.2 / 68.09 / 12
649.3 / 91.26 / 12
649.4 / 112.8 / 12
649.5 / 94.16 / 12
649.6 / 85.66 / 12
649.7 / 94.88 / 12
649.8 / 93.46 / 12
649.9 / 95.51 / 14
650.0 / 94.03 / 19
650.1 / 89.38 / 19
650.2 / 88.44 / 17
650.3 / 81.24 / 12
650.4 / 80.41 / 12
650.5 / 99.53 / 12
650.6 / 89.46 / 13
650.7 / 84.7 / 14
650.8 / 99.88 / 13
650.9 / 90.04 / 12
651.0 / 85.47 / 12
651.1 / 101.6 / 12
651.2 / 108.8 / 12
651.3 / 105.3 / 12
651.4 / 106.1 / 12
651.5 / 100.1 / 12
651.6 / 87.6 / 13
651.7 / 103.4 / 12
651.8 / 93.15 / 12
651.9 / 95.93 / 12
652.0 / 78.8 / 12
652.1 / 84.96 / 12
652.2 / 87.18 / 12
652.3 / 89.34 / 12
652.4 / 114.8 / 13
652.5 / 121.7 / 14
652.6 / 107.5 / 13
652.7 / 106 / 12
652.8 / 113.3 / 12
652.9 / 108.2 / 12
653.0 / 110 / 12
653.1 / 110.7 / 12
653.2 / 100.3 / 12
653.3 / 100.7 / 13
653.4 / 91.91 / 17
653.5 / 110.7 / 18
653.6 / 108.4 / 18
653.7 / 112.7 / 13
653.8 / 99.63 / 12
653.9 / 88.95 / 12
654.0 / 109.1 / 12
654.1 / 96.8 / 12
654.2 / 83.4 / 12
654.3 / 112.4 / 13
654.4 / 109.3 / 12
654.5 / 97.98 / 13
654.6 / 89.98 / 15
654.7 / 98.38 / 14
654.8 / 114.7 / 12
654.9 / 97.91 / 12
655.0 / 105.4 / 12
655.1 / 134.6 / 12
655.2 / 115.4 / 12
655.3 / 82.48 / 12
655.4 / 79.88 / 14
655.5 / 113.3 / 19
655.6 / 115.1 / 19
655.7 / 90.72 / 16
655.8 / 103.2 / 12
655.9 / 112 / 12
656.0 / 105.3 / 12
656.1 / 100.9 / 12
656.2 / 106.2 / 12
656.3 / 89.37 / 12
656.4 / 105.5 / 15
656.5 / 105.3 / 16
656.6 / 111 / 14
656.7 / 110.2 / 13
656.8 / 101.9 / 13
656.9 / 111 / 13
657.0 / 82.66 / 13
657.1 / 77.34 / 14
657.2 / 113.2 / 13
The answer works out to 1.10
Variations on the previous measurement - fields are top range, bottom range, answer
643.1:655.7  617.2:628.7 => 1.12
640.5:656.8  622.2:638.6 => 1.24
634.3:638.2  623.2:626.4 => 1.09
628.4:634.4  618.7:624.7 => 0.70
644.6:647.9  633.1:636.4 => 1.06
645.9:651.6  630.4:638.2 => 1.22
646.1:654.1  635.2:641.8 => 1.00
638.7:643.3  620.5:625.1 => 1.10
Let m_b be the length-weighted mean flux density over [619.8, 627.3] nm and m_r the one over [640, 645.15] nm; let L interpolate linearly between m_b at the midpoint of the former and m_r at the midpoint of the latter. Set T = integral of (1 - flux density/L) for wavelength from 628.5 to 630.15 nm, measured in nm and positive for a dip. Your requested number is 0.45 nm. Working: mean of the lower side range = 90.2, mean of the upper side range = 93.2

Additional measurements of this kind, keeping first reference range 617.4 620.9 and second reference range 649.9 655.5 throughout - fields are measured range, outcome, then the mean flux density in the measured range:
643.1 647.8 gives 0.49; 87.4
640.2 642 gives -0.07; 100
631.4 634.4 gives 0.78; 69.8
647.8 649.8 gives 0.16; 90.6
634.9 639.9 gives 0.02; 95.1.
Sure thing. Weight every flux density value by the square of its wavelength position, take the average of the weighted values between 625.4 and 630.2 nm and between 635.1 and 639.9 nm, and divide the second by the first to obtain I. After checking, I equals 1.2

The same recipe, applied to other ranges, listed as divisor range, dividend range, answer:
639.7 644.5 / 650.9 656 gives 1.11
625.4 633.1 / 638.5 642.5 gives 1.45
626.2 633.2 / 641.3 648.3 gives 1.36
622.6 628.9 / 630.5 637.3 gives 0.87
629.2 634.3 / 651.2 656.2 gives 1.81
